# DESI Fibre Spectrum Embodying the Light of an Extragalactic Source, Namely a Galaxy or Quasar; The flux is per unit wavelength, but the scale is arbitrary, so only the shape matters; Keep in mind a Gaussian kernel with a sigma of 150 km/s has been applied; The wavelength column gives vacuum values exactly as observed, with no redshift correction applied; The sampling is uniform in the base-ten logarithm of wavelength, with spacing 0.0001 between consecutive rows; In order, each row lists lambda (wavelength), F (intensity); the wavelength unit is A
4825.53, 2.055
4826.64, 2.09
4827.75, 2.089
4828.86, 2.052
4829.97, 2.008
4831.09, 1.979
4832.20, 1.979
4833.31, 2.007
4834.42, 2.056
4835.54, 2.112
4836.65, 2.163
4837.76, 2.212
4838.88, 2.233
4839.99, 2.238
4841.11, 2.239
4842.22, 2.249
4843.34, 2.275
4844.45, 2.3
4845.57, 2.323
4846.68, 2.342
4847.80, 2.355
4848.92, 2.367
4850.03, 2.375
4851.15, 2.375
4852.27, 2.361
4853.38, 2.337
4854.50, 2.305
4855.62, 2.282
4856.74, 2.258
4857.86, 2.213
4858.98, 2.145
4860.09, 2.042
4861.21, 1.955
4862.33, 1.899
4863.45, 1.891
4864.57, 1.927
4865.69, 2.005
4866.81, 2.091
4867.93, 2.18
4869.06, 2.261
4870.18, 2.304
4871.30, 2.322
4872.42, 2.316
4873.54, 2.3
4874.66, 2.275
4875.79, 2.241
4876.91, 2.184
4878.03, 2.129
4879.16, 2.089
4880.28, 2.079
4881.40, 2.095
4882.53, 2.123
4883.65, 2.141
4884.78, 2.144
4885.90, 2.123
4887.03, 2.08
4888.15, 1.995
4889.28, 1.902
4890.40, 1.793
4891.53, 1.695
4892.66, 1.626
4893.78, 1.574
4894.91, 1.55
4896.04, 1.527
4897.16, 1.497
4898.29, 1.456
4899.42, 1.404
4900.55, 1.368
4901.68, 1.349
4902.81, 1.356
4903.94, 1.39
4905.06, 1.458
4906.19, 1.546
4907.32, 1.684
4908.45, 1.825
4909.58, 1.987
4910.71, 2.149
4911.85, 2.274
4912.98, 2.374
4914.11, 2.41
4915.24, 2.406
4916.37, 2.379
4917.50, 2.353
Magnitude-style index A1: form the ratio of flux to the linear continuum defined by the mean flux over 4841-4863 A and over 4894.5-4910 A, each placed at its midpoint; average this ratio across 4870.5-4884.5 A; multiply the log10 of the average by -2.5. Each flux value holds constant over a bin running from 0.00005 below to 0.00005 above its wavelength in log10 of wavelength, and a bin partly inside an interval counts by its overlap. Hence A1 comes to -0.166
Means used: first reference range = 2.25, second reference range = 1.52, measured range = 2.19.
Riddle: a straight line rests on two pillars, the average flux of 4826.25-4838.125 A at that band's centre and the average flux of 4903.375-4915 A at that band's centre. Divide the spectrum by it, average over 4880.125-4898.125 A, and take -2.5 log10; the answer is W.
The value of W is 0.06 mag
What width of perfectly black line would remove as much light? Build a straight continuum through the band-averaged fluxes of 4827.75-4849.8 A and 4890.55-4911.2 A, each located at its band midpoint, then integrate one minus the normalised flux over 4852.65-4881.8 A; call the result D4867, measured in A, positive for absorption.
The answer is -3.90 A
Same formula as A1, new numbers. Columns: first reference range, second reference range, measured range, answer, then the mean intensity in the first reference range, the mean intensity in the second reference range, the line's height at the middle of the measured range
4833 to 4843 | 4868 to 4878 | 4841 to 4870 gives 0.01 mag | 2.17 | 2.26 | 2.22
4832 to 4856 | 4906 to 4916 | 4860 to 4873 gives 0.05 mag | 2.25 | 2.1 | 2.2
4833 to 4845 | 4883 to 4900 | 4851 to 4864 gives -0.06 mag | 2.19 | 1.77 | 2.04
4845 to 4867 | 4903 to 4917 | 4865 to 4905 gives 0.10 mag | 2.19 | 1.98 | 2.08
